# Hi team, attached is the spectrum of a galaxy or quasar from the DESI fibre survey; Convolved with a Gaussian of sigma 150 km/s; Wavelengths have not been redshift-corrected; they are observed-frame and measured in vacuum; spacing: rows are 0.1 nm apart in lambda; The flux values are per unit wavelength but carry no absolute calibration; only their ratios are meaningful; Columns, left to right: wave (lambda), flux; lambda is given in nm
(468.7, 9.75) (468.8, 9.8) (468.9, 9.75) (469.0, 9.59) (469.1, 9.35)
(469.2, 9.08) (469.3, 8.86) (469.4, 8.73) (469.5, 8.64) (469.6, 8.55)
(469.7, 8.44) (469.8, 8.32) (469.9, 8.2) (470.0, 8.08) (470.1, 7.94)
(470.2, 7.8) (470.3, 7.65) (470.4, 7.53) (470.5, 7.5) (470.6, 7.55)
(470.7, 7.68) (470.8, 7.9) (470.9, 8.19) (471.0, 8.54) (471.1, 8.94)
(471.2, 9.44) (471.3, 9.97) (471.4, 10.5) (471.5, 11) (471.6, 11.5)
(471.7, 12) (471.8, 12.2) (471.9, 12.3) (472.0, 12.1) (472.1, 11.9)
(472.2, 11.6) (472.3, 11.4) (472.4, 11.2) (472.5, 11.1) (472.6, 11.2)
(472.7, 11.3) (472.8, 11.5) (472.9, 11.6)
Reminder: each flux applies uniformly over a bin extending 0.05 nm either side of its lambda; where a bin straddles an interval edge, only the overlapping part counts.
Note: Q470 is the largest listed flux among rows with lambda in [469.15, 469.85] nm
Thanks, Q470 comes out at 9.08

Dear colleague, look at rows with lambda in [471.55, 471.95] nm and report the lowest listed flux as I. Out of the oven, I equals 11.5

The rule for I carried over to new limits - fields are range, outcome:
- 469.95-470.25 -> 7.8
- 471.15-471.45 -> 9.44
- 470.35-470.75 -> 7.5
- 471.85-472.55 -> 11.1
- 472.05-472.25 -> 11.6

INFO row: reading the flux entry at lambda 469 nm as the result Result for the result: 9.59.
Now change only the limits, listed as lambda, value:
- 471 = 8.54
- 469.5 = 8.64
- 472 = 12.1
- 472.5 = 11.1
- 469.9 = 8.2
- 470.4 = 7.53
